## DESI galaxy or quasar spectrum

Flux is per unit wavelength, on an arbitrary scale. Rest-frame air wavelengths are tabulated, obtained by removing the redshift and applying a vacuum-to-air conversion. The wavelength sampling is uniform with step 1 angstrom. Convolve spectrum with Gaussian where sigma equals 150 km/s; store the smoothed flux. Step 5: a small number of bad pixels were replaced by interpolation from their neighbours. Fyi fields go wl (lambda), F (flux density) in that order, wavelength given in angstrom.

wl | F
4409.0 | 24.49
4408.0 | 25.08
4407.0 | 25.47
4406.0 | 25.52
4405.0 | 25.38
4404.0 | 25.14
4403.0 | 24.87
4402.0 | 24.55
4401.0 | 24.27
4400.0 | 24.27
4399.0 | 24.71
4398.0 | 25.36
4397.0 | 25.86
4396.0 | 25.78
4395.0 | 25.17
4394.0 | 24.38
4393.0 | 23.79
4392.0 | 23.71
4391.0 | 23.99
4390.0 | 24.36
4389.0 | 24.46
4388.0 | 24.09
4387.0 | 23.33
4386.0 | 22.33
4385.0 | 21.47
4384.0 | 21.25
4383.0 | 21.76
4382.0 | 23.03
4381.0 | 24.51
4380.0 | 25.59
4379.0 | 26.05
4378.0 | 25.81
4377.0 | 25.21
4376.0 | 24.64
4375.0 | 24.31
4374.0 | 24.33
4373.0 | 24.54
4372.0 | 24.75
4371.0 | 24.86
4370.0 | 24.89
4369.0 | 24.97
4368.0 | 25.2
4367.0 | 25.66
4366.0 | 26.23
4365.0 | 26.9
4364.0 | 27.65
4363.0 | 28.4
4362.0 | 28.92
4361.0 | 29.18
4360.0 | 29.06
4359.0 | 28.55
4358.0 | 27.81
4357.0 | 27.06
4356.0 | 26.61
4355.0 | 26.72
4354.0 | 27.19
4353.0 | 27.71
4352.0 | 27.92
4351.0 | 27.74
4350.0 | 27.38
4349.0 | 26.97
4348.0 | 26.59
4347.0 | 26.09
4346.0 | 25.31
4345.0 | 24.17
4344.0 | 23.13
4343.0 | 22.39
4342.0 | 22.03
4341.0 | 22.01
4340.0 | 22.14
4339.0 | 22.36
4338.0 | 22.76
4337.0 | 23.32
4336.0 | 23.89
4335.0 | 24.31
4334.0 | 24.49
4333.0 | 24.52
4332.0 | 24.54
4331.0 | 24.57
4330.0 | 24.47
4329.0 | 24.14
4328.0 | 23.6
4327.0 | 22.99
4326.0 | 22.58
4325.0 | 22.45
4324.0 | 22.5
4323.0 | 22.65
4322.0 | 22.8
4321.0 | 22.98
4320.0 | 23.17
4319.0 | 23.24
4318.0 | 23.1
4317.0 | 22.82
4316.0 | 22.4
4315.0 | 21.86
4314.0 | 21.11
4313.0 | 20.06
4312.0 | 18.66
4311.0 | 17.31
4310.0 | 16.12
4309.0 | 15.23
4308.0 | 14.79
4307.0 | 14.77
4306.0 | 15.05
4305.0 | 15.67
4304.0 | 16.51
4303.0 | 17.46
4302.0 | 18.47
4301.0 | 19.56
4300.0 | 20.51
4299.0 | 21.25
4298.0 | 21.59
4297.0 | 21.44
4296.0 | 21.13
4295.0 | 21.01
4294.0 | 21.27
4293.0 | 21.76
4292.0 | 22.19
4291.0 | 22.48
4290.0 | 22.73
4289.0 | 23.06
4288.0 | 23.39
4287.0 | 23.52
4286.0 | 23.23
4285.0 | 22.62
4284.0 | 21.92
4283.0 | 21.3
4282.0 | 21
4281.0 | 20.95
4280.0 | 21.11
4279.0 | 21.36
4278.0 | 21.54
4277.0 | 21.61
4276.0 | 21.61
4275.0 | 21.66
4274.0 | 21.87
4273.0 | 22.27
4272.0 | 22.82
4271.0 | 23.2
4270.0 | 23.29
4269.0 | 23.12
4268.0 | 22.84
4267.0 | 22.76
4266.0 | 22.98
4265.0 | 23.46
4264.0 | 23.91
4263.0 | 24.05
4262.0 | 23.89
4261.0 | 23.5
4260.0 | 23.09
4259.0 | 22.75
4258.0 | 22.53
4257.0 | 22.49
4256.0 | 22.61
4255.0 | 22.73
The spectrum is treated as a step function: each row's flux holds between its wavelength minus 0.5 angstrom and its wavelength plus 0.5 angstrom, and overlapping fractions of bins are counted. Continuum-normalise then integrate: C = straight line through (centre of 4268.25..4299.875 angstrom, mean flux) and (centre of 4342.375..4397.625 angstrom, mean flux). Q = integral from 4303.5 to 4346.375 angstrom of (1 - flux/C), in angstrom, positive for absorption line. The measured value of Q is 3.8 angstrom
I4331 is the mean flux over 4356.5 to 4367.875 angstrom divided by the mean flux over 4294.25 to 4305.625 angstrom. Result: 1.42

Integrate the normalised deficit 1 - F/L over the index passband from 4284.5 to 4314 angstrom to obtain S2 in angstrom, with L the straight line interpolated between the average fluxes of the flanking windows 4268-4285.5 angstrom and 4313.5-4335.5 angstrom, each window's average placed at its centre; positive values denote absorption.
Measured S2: 3.6 angstrom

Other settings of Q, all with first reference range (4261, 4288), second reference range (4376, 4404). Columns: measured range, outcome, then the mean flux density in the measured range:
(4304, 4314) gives 2.8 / 16.6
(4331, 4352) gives -0.8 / 24.4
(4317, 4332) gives 0.0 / 23.3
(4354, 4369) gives -2.2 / 27.3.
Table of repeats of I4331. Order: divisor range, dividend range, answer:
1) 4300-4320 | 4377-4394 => 1.26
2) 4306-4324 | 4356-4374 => 1.33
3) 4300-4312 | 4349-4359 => 1.64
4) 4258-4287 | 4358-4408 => 1.12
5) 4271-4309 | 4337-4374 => 1.25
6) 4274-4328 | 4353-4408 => 1.21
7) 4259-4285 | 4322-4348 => 1.05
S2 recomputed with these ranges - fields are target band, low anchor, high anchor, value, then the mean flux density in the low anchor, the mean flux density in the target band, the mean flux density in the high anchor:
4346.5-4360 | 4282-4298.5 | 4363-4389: -1.90 angstrom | 22.1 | 27.3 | 24.6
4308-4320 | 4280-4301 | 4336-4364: 1.74 angstrom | 21.8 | 20.1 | 25.9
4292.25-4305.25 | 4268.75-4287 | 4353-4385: 1.68 angstrom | 22.1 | 19.9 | 25.8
